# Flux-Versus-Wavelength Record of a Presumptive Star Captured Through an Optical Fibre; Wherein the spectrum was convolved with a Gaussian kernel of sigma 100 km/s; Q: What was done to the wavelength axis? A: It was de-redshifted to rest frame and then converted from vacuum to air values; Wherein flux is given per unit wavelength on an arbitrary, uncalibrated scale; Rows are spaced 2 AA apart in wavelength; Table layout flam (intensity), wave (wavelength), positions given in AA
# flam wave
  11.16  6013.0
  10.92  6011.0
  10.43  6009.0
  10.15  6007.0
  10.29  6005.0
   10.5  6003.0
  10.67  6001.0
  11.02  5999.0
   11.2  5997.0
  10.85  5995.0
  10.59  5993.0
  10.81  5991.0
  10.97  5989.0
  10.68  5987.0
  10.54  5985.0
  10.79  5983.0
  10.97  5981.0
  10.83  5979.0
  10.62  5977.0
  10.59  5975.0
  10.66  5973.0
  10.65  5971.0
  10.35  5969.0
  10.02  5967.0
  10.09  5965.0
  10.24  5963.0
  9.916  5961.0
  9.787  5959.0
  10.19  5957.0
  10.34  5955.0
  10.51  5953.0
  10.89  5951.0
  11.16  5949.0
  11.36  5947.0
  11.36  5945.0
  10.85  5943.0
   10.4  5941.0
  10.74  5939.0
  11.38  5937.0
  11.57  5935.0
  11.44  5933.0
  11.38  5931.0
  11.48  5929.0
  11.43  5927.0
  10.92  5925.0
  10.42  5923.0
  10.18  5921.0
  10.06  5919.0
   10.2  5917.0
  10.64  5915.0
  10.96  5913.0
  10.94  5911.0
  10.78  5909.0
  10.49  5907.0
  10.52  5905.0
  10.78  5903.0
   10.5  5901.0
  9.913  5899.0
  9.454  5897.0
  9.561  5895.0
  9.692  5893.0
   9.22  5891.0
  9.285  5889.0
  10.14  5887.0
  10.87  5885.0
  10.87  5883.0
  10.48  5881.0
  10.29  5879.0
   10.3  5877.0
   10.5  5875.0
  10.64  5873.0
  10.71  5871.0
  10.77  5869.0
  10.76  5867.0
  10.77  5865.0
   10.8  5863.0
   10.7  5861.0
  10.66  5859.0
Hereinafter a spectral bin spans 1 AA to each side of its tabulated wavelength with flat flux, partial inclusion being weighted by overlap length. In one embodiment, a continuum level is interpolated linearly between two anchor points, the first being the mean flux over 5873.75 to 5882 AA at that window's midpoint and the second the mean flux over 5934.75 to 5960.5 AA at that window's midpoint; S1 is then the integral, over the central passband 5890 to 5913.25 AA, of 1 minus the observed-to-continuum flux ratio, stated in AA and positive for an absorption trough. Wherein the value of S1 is 0.7 AA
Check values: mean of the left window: 10.4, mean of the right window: 10.8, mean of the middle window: 10.2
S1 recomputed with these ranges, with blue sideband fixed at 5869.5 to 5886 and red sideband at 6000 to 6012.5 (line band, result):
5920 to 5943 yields -1.0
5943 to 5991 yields -0.3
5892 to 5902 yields 0.7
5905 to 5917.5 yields -0.1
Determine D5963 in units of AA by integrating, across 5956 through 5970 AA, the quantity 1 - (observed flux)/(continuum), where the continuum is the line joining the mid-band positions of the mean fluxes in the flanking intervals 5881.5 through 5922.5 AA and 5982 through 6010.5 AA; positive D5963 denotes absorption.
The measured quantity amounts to 0.6 AA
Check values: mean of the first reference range 10.3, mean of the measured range 10.1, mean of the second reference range 10.7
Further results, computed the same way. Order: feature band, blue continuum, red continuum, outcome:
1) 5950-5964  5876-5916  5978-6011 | 0.4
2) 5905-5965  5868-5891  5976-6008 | -1.1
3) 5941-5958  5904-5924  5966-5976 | -0.5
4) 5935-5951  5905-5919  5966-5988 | -0.7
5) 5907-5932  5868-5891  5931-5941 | 0.4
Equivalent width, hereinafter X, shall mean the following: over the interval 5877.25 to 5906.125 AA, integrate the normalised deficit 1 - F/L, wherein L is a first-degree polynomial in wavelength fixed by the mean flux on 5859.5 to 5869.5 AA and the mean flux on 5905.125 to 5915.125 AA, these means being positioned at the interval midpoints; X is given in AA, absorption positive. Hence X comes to 1.7 AA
